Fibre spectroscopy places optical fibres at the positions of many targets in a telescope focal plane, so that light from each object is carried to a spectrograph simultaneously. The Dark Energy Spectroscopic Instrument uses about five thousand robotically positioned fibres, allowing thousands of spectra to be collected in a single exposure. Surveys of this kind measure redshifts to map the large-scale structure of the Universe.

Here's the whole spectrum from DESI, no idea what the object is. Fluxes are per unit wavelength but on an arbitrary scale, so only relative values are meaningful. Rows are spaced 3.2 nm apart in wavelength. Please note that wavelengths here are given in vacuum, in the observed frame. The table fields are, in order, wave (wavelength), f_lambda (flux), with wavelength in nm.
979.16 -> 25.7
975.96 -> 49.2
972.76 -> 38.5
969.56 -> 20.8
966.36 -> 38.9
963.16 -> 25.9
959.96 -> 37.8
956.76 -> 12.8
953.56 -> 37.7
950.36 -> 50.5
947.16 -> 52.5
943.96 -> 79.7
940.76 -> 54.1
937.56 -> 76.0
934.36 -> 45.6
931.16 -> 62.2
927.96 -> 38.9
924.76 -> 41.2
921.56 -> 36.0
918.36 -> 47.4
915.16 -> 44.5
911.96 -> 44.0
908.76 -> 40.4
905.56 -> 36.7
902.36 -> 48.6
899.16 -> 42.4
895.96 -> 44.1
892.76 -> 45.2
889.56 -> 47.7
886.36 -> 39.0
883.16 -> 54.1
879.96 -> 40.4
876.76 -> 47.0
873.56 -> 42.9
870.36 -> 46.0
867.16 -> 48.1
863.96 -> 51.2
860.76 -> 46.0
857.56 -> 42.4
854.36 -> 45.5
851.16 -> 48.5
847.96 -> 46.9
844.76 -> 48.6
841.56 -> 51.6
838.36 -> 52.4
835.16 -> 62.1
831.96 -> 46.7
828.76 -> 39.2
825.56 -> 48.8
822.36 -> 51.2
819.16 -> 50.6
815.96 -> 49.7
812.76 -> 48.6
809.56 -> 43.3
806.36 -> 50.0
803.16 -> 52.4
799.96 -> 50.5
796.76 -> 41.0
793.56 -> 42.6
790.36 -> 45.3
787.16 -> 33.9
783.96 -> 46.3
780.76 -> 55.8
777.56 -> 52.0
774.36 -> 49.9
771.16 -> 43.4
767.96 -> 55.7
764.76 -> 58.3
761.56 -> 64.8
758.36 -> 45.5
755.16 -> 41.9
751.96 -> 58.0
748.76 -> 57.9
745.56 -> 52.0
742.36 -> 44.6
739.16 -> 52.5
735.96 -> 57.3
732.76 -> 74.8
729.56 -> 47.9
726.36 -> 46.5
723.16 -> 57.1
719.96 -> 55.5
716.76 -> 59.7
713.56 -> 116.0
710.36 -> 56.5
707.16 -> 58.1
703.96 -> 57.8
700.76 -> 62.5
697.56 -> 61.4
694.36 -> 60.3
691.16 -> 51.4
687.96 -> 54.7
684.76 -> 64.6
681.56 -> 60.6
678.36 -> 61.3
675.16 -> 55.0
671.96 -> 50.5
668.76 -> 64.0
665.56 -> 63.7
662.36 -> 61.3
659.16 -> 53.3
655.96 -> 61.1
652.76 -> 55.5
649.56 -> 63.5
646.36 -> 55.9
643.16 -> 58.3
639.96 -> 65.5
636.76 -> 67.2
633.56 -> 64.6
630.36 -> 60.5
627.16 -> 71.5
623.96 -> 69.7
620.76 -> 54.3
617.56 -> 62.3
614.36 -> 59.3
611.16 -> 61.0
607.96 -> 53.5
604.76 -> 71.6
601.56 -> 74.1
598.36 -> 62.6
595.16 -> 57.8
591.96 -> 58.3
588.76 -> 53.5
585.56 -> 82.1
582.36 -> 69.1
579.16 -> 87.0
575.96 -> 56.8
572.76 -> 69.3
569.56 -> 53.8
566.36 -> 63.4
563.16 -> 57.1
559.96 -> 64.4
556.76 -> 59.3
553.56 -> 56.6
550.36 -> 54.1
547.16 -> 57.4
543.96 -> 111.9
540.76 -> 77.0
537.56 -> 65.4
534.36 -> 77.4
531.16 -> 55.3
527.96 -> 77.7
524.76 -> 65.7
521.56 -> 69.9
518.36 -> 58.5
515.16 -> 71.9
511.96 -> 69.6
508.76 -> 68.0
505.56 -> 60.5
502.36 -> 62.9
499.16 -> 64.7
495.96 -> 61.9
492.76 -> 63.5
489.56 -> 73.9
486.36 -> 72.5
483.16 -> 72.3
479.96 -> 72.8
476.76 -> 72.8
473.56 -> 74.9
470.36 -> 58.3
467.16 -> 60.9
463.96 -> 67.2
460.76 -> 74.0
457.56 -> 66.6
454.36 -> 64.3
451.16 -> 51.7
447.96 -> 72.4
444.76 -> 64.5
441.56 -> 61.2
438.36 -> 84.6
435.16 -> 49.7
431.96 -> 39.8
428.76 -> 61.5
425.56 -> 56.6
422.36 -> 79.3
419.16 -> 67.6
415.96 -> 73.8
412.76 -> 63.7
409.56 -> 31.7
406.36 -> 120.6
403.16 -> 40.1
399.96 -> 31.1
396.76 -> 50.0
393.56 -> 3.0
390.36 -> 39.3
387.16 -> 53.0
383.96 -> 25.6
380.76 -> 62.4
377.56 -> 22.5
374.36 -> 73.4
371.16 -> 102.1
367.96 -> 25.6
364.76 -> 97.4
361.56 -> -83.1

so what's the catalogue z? 0.09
